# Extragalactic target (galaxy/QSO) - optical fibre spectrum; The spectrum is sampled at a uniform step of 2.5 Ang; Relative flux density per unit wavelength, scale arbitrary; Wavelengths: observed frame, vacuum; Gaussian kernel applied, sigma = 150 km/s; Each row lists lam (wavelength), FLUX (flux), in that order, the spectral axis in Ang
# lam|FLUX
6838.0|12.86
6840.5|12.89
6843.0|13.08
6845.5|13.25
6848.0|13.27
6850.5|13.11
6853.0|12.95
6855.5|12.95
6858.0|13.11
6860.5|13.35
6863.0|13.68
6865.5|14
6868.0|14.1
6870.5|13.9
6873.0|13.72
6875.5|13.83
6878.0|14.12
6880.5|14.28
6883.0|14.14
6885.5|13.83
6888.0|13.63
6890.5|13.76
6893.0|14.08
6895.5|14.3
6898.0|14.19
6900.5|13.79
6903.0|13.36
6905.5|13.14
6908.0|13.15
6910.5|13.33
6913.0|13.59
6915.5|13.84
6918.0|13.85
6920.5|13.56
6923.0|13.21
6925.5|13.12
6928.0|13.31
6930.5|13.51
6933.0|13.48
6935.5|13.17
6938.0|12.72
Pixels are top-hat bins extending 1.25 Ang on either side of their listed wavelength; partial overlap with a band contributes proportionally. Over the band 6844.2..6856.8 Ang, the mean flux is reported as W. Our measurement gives 13.1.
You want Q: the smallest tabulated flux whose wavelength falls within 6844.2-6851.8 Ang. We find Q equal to 13.11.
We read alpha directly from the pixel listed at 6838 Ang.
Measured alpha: 12.86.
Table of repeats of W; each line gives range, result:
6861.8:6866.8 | 13.8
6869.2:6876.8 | 13.8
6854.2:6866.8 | 13.4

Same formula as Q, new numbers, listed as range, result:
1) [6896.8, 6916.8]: 13.14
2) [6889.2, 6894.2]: 13.76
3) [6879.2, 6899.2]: 13.63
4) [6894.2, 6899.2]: 14.19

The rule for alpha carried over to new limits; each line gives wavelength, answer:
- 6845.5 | 13.25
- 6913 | 13.59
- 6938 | 12.72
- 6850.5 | 13.11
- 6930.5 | 13.51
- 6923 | 13.21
